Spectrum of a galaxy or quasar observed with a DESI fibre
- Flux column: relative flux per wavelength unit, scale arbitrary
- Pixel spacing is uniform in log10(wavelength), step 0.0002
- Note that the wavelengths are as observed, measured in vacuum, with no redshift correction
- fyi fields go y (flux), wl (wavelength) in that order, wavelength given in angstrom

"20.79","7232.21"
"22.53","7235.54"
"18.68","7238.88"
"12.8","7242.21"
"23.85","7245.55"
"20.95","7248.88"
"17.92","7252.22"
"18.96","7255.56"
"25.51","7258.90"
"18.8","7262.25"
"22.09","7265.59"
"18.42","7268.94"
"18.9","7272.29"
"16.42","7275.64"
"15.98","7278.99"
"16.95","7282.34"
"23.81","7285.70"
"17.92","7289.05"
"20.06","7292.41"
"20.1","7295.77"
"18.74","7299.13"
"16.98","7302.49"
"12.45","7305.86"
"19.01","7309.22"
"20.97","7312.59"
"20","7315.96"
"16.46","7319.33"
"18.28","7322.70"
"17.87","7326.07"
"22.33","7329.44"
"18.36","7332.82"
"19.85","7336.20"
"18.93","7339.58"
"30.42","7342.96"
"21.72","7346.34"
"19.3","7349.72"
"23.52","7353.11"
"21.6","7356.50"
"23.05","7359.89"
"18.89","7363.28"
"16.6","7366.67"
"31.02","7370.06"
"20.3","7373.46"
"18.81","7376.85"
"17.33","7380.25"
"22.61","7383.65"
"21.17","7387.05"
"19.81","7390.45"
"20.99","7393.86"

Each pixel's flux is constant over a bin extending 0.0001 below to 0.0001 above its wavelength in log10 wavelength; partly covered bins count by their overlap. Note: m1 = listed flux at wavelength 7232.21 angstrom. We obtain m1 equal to 20.79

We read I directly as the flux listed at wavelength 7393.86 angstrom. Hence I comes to 20.99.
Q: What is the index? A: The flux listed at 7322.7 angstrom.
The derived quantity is 18.28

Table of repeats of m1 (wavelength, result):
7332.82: 18.36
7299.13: 18.74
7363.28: 18.89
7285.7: 23.81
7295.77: 20.1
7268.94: 18.42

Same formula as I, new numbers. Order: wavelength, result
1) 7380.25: 17.33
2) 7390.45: 19.81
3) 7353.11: 23.52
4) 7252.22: 17.92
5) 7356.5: 21.6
